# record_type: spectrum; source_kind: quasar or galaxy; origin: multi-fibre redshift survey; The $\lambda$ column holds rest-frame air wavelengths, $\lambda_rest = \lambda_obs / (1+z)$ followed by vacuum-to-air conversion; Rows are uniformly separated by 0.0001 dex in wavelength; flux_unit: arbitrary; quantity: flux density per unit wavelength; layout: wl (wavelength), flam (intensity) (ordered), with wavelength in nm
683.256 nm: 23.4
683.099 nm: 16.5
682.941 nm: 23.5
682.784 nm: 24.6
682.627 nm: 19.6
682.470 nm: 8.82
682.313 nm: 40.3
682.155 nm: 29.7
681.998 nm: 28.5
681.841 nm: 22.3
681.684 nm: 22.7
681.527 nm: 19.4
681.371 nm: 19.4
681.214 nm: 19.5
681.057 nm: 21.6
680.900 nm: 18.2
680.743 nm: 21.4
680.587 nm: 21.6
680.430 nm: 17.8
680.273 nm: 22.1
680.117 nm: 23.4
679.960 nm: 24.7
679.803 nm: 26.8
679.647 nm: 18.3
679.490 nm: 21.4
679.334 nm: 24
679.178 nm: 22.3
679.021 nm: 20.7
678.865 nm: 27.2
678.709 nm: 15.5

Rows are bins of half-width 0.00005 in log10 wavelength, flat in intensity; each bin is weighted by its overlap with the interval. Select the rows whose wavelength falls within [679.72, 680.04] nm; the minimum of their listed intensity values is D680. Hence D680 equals 24.7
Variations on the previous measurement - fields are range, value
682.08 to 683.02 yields 8.82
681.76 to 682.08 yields 22.3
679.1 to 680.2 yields 18.3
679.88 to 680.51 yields 17.8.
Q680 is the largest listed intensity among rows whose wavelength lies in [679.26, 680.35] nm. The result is 26.8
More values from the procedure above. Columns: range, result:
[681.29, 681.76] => 22.7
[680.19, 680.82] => 22.1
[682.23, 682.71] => 40.3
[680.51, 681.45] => 21.6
